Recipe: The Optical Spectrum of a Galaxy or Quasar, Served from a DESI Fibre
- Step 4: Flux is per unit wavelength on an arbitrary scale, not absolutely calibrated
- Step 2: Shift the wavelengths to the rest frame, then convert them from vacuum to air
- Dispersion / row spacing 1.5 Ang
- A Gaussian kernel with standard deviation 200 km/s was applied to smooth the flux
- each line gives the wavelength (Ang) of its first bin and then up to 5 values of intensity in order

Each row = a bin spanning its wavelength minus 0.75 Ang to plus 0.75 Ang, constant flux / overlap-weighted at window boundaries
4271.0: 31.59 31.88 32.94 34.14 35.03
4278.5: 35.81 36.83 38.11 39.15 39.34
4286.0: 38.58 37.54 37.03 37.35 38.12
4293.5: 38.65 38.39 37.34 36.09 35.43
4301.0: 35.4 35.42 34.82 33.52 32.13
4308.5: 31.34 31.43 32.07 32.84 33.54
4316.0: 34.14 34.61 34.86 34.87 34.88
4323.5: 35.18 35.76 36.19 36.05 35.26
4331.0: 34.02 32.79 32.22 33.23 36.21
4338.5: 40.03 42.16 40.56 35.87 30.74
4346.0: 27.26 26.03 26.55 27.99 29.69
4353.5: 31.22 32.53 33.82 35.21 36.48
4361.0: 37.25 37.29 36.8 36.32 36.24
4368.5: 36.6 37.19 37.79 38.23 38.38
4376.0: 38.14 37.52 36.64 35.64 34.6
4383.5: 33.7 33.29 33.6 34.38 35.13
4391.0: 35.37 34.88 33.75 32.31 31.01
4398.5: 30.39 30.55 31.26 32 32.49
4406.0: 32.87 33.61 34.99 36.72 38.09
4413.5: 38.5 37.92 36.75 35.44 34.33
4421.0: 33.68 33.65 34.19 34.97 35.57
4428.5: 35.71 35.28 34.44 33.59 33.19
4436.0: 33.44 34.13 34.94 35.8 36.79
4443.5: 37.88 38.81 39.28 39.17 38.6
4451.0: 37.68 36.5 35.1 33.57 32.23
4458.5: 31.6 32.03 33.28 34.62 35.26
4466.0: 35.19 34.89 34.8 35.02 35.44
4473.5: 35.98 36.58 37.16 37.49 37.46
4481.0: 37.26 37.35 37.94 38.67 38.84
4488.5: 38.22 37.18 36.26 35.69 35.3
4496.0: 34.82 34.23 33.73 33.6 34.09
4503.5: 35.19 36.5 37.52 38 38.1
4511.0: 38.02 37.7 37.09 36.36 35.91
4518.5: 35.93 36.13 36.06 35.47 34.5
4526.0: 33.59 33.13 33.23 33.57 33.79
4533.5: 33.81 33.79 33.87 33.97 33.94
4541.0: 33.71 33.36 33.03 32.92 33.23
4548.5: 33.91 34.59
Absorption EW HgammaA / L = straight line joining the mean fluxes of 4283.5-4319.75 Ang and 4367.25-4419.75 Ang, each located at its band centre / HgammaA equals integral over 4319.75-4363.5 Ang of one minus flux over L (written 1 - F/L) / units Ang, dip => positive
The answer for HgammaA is 1.5 Ang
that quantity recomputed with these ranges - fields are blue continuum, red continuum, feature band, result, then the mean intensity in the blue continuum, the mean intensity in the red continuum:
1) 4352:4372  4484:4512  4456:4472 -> 1.0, 35.5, 36.4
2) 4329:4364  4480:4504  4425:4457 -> -0.5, 33.7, 36.2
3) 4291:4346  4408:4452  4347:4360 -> 1.6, 35.1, 36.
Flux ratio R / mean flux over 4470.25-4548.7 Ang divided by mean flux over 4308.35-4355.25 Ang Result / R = 1.06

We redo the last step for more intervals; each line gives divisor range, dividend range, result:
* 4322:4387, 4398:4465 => 1.00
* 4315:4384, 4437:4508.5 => 1.03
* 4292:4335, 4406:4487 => 1.03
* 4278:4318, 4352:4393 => 1.00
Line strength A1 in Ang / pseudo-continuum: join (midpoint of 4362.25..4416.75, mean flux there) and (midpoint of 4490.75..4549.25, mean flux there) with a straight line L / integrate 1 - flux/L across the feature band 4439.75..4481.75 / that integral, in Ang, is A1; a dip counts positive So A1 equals -1.1 Ang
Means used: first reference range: 35.1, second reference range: 35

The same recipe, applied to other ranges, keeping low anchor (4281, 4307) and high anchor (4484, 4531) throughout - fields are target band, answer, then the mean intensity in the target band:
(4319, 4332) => 0.56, 35.2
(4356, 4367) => 0.12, 36.2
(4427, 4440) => 0.66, 34.4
